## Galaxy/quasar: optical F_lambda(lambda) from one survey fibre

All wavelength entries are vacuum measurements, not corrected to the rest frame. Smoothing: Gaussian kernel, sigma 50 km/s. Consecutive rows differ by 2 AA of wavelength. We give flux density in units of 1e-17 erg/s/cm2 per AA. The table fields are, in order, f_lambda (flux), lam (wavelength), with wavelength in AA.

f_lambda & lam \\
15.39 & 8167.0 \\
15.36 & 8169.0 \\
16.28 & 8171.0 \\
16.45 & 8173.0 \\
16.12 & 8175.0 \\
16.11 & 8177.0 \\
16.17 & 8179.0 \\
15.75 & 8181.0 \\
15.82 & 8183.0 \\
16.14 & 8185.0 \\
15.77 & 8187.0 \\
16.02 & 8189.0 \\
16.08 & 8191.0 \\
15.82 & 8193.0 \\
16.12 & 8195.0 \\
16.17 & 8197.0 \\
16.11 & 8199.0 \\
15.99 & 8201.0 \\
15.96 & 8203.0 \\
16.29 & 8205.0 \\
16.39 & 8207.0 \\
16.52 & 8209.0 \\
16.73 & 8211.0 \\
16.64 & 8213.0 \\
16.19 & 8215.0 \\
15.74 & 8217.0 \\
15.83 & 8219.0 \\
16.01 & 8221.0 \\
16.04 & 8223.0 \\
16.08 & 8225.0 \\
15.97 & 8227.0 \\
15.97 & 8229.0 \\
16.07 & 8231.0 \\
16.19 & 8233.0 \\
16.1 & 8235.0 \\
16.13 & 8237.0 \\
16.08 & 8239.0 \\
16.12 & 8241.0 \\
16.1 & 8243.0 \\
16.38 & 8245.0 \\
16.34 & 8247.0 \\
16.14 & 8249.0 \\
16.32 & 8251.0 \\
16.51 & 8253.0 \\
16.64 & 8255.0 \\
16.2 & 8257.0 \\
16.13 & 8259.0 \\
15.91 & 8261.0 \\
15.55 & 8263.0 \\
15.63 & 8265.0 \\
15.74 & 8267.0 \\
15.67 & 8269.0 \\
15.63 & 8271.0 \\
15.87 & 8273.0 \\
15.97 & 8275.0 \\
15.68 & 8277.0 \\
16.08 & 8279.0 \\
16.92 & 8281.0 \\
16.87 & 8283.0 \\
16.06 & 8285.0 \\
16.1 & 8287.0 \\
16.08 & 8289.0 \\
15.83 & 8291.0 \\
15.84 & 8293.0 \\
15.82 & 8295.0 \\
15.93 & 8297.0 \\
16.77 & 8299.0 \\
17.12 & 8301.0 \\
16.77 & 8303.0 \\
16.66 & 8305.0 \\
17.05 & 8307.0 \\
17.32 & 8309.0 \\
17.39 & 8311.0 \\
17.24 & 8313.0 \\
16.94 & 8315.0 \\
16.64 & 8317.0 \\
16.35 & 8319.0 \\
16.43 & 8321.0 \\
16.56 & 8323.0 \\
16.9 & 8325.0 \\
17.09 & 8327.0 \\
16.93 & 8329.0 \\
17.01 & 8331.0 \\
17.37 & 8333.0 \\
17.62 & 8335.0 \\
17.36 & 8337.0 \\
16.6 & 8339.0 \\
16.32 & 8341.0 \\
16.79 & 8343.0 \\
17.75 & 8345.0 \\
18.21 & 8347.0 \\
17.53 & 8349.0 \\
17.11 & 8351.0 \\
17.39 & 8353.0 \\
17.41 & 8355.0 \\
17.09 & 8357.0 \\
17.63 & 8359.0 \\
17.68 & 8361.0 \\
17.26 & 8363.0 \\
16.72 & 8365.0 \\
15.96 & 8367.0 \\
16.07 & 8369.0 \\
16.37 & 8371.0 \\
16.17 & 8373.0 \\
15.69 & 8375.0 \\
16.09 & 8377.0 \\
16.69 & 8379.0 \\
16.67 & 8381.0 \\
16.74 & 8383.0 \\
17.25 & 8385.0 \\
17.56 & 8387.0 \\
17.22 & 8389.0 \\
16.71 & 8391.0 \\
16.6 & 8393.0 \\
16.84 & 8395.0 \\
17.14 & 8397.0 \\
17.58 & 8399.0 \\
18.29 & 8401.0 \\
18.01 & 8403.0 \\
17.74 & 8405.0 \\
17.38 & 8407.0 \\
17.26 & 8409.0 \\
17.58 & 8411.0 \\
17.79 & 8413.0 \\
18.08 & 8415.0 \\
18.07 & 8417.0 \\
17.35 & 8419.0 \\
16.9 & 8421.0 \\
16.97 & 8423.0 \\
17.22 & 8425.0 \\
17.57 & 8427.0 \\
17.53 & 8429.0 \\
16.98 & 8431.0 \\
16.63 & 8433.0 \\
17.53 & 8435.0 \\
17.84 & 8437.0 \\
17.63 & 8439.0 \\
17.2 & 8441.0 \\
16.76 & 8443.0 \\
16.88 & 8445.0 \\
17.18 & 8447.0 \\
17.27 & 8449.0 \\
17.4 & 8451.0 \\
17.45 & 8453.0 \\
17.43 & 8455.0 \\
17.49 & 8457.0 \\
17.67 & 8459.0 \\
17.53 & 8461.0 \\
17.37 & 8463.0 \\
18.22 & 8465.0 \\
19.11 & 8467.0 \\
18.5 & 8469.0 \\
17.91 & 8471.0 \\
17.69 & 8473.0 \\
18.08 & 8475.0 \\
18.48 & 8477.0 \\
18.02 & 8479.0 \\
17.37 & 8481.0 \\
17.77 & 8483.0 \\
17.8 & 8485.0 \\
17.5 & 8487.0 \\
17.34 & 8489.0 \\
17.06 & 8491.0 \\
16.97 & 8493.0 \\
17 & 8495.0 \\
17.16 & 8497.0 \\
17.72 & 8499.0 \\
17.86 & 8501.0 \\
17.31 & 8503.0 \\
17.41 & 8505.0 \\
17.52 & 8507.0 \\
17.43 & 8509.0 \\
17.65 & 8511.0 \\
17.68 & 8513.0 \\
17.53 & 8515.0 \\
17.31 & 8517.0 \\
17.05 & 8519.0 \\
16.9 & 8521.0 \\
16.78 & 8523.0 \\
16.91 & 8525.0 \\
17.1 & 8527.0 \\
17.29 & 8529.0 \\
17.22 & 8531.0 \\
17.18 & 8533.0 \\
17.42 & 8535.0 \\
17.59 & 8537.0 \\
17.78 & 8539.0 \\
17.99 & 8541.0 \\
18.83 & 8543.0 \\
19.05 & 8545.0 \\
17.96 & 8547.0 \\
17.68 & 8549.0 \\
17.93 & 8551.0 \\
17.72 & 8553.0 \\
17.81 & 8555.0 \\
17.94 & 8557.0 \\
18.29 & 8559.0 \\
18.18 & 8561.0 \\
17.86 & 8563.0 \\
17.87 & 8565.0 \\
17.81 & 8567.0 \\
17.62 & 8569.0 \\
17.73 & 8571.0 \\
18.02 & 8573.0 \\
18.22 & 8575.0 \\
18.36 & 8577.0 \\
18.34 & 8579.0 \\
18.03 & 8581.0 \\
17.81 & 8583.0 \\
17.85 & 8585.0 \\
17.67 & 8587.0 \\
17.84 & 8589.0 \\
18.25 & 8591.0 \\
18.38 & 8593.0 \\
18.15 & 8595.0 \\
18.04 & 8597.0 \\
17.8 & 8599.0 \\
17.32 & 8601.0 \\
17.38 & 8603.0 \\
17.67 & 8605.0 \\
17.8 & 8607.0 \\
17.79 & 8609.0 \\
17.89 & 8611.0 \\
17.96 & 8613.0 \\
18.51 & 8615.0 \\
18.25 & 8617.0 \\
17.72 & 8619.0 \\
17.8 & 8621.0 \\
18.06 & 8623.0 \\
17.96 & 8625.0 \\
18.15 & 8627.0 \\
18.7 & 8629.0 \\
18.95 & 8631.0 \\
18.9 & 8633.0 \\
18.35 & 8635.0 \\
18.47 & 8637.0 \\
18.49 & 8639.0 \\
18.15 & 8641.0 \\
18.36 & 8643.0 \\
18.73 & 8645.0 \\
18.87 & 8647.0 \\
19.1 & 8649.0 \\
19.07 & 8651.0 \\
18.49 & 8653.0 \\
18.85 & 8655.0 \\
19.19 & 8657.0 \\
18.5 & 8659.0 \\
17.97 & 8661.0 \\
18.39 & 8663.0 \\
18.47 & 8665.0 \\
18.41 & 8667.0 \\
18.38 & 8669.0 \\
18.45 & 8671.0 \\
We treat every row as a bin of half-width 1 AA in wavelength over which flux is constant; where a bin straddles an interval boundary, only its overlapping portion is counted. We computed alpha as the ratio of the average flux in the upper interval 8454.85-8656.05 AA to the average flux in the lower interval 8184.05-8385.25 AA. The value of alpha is 1.09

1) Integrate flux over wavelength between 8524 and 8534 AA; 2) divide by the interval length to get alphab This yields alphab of 17.1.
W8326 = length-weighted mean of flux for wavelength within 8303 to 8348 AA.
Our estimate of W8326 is 17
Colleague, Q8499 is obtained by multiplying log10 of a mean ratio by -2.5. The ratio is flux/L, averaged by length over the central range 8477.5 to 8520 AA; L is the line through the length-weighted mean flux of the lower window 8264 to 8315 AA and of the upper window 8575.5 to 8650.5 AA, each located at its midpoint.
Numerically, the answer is 0.00 mag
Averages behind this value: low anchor 16.3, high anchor 18.2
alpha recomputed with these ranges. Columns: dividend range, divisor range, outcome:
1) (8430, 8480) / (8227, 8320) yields 1.08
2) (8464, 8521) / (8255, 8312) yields 1.09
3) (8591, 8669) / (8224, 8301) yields 1.14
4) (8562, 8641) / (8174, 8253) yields 1.12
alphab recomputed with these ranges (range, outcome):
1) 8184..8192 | 16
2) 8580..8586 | 17.9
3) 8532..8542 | 17.6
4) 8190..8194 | 15.9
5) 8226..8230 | 16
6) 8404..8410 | 17.5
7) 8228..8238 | 16.1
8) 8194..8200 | 16.1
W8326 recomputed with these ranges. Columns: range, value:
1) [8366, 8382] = 16.2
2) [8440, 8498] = 17.6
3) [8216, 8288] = 16.1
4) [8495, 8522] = 17.4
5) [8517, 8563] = 17.7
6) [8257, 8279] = 15.8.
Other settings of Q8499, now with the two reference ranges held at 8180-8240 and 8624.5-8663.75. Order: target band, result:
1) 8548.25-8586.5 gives 0.01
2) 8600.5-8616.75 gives 0.03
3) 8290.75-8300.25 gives 0.03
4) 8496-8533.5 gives 0.03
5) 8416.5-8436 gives 0.01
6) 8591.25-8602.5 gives 0.02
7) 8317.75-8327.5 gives 0.01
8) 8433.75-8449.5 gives 0.01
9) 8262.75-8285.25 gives 0.03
